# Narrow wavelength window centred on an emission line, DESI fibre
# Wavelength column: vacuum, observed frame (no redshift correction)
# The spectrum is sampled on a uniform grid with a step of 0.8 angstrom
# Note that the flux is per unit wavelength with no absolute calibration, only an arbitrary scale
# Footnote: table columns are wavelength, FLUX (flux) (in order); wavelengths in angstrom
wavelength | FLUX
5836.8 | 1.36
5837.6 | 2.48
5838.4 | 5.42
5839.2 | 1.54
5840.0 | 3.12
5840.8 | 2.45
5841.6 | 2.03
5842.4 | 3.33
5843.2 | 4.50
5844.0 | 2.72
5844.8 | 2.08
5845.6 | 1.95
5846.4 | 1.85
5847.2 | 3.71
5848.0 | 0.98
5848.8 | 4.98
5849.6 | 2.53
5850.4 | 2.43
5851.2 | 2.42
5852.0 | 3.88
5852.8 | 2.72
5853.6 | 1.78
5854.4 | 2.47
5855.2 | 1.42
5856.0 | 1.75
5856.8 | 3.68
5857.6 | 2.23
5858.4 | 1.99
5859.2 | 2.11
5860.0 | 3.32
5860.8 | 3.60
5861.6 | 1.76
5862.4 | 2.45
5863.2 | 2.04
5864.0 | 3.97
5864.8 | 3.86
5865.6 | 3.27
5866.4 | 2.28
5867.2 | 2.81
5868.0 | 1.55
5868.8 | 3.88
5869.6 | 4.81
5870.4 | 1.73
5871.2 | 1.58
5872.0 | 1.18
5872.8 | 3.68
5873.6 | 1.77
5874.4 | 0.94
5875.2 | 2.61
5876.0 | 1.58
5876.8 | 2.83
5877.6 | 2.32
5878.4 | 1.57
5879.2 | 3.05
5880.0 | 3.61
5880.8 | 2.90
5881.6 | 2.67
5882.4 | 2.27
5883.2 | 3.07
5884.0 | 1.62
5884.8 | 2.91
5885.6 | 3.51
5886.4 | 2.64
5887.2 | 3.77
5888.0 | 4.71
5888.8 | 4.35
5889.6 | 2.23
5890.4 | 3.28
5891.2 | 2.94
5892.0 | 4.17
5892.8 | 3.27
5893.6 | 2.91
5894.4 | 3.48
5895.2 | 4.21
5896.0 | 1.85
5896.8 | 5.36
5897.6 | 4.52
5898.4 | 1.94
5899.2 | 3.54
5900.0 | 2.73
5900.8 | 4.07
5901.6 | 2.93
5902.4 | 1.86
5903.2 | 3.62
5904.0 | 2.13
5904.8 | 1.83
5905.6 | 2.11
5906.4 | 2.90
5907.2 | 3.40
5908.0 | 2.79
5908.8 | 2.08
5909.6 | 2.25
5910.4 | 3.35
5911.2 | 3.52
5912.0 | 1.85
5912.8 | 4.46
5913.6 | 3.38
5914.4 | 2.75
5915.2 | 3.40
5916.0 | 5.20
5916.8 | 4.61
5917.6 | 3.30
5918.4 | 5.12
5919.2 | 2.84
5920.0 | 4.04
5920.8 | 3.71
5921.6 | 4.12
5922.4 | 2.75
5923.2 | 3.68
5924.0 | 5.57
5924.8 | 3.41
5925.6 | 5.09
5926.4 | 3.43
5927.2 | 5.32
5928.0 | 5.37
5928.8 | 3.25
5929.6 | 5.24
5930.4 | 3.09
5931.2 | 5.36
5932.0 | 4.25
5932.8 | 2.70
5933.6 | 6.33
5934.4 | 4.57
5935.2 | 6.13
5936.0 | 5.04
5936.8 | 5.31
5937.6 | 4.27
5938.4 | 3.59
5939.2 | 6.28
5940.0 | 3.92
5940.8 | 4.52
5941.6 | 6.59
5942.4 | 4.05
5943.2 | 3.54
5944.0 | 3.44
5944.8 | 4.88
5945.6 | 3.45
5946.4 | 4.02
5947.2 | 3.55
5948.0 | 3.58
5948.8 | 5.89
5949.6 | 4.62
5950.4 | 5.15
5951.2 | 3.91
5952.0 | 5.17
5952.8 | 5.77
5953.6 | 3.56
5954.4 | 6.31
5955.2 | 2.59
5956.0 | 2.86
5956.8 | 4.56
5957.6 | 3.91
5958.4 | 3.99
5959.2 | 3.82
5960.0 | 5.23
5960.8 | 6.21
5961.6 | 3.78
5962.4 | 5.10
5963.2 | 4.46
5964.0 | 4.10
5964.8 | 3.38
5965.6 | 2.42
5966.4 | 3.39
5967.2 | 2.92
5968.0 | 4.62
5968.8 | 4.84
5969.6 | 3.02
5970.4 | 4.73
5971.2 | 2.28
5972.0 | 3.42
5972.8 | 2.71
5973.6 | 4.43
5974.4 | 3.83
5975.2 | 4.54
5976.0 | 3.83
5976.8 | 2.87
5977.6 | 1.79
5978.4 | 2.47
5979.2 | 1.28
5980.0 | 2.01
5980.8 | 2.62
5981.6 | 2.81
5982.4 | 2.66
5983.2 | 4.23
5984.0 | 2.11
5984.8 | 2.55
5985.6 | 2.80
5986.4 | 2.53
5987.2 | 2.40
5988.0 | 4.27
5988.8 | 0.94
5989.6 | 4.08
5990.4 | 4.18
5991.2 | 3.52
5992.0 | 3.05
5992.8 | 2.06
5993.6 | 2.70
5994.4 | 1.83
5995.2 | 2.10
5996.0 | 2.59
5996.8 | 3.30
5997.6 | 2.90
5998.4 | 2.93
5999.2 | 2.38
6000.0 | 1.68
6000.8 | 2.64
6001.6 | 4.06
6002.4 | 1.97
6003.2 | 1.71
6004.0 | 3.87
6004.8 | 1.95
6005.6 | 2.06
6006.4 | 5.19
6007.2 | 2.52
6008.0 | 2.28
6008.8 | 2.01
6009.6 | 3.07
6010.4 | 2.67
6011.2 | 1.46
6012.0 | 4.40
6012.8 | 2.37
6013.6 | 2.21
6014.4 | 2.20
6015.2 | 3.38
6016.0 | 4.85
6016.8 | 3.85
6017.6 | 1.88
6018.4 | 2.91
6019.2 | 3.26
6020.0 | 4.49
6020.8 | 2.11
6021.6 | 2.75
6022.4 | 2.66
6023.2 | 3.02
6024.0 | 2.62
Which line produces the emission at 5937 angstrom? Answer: Mg II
